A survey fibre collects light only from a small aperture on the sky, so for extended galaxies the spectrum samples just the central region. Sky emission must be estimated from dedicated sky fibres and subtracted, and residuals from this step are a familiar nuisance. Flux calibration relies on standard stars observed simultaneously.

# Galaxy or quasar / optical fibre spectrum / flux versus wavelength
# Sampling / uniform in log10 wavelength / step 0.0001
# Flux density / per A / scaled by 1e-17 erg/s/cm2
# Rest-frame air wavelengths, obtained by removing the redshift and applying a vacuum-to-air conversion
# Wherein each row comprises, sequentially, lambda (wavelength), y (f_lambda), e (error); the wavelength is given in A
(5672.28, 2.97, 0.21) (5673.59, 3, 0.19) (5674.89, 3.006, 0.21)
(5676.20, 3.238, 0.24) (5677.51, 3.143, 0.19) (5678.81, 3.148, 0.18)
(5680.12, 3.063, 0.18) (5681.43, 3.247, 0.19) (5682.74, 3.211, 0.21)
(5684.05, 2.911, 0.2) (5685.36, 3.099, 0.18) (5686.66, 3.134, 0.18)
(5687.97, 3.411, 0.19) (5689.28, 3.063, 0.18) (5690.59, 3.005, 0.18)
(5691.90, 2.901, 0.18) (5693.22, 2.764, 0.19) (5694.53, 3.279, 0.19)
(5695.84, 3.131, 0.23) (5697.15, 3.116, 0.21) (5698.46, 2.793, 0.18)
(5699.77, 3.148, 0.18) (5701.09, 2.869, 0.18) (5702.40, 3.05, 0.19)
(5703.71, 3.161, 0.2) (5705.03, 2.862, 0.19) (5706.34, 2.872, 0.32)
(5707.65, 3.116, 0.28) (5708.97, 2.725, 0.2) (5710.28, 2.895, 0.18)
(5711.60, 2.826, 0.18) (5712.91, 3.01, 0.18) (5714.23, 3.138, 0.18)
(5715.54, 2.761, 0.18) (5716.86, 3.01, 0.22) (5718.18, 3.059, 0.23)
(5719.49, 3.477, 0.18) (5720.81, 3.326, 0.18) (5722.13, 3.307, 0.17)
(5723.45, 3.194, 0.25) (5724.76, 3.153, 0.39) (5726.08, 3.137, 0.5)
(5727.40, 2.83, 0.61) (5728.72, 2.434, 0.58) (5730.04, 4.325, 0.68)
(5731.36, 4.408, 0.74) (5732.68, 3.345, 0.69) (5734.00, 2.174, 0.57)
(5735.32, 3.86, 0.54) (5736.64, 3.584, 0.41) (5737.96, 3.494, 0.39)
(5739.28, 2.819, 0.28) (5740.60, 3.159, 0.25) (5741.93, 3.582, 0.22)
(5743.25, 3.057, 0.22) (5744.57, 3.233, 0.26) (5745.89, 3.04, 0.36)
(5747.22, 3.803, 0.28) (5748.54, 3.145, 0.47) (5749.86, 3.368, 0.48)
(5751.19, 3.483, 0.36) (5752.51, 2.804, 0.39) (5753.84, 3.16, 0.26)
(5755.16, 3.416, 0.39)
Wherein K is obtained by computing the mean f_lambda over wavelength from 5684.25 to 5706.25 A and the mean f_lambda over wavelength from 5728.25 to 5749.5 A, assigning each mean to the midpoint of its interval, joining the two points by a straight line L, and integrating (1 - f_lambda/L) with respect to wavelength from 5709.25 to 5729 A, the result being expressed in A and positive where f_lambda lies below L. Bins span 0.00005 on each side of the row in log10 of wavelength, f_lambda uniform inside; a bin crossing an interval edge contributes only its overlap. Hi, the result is 1.0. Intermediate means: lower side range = 3.04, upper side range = 3.35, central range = 3.04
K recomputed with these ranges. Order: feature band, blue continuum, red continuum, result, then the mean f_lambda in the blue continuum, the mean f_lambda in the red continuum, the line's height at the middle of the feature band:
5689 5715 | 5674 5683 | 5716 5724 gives 1.6 A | 3.14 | 3.21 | 3.18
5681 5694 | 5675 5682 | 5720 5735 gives 0.4 A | 3.15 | 3.25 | 3.17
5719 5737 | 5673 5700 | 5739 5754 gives -0.7 A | 3.09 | 3.23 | 3.19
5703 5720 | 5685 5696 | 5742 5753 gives 0.9 A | 3.09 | 3.27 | 3.15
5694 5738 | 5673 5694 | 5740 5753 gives 0.6 A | 3.09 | 3.27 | 3.18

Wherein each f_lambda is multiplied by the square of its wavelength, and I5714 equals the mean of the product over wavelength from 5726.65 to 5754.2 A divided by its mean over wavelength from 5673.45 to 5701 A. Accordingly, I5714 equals 1.09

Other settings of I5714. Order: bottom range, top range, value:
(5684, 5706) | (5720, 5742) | 1.10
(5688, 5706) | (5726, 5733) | 1.15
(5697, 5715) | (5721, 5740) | 1.12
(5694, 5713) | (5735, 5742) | 1.14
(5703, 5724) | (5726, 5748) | 1.10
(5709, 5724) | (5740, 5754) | 1.07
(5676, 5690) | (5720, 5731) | 1.05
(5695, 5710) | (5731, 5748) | 1.13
